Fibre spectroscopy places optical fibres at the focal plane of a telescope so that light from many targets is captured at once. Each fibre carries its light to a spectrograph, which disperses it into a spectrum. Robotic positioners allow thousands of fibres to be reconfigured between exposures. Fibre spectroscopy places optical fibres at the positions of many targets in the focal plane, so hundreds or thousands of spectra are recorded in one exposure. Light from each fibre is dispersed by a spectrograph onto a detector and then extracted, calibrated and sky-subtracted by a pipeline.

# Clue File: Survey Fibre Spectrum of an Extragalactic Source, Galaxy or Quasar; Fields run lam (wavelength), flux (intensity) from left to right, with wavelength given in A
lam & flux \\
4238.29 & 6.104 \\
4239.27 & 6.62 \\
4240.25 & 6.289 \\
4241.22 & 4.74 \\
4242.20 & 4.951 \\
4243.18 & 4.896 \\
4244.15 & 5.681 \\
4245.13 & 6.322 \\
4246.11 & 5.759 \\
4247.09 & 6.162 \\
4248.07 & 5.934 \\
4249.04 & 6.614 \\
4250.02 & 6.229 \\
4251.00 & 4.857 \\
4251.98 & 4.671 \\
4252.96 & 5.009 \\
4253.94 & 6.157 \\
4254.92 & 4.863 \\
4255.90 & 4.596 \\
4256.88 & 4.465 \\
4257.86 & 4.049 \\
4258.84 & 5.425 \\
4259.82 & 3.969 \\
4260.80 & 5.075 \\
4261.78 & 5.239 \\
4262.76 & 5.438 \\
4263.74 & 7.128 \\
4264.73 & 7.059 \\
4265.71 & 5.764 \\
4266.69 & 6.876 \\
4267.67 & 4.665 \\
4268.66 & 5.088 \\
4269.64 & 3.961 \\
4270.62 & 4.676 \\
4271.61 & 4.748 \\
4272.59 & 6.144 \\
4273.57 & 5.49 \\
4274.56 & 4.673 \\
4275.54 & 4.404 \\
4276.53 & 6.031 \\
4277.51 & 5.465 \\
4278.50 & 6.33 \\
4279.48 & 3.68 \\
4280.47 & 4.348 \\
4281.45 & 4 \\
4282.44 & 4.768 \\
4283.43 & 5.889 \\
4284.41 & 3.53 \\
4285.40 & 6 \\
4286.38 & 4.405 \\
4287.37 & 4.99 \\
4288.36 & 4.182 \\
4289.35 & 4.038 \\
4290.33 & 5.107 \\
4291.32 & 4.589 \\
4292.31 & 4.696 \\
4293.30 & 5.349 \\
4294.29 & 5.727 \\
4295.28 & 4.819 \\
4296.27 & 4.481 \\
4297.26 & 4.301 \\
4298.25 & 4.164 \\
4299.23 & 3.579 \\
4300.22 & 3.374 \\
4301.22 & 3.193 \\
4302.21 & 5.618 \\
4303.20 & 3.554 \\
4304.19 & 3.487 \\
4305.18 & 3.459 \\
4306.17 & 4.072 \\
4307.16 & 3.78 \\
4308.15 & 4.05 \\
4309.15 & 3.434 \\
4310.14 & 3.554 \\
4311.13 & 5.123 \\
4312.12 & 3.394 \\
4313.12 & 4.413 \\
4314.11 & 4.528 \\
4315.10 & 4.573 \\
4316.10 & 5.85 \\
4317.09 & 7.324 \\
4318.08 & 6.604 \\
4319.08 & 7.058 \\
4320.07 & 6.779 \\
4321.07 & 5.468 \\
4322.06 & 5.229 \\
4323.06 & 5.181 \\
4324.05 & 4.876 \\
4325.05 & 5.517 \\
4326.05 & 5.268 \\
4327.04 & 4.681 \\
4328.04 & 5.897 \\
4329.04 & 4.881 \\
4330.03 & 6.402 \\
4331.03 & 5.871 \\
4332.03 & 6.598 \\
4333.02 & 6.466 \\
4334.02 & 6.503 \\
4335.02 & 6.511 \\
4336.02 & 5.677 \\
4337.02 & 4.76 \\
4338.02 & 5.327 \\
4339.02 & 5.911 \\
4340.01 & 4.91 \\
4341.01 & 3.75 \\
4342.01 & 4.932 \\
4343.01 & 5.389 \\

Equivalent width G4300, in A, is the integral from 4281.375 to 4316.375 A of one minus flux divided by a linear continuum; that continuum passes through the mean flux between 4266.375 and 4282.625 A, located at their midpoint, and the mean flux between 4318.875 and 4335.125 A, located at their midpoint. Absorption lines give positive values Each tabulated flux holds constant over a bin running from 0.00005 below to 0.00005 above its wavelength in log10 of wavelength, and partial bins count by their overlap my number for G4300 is 6.4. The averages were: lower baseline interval 5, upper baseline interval 5.8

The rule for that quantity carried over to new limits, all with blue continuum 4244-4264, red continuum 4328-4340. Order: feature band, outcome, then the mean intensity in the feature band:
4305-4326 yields 2.8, 4.99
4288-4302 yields 3.0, 4.43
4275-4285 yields 1.2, 4.85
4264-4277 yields 0.2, 5.38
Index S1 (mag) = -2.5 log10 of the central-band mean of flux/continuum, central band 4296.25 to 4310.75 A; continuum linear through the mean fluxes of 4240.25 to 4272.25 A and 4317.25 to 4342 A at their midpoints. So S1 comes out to 0.40 mag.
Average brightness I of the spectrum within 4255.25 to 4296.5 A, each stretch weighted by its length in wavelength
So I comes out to 5.03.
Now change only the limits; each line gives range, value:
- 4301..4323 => 4.78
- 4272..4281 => 5.17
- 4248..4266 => 5.38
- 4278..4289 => 4.73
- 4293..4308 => 4.18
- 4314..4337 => 5.81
